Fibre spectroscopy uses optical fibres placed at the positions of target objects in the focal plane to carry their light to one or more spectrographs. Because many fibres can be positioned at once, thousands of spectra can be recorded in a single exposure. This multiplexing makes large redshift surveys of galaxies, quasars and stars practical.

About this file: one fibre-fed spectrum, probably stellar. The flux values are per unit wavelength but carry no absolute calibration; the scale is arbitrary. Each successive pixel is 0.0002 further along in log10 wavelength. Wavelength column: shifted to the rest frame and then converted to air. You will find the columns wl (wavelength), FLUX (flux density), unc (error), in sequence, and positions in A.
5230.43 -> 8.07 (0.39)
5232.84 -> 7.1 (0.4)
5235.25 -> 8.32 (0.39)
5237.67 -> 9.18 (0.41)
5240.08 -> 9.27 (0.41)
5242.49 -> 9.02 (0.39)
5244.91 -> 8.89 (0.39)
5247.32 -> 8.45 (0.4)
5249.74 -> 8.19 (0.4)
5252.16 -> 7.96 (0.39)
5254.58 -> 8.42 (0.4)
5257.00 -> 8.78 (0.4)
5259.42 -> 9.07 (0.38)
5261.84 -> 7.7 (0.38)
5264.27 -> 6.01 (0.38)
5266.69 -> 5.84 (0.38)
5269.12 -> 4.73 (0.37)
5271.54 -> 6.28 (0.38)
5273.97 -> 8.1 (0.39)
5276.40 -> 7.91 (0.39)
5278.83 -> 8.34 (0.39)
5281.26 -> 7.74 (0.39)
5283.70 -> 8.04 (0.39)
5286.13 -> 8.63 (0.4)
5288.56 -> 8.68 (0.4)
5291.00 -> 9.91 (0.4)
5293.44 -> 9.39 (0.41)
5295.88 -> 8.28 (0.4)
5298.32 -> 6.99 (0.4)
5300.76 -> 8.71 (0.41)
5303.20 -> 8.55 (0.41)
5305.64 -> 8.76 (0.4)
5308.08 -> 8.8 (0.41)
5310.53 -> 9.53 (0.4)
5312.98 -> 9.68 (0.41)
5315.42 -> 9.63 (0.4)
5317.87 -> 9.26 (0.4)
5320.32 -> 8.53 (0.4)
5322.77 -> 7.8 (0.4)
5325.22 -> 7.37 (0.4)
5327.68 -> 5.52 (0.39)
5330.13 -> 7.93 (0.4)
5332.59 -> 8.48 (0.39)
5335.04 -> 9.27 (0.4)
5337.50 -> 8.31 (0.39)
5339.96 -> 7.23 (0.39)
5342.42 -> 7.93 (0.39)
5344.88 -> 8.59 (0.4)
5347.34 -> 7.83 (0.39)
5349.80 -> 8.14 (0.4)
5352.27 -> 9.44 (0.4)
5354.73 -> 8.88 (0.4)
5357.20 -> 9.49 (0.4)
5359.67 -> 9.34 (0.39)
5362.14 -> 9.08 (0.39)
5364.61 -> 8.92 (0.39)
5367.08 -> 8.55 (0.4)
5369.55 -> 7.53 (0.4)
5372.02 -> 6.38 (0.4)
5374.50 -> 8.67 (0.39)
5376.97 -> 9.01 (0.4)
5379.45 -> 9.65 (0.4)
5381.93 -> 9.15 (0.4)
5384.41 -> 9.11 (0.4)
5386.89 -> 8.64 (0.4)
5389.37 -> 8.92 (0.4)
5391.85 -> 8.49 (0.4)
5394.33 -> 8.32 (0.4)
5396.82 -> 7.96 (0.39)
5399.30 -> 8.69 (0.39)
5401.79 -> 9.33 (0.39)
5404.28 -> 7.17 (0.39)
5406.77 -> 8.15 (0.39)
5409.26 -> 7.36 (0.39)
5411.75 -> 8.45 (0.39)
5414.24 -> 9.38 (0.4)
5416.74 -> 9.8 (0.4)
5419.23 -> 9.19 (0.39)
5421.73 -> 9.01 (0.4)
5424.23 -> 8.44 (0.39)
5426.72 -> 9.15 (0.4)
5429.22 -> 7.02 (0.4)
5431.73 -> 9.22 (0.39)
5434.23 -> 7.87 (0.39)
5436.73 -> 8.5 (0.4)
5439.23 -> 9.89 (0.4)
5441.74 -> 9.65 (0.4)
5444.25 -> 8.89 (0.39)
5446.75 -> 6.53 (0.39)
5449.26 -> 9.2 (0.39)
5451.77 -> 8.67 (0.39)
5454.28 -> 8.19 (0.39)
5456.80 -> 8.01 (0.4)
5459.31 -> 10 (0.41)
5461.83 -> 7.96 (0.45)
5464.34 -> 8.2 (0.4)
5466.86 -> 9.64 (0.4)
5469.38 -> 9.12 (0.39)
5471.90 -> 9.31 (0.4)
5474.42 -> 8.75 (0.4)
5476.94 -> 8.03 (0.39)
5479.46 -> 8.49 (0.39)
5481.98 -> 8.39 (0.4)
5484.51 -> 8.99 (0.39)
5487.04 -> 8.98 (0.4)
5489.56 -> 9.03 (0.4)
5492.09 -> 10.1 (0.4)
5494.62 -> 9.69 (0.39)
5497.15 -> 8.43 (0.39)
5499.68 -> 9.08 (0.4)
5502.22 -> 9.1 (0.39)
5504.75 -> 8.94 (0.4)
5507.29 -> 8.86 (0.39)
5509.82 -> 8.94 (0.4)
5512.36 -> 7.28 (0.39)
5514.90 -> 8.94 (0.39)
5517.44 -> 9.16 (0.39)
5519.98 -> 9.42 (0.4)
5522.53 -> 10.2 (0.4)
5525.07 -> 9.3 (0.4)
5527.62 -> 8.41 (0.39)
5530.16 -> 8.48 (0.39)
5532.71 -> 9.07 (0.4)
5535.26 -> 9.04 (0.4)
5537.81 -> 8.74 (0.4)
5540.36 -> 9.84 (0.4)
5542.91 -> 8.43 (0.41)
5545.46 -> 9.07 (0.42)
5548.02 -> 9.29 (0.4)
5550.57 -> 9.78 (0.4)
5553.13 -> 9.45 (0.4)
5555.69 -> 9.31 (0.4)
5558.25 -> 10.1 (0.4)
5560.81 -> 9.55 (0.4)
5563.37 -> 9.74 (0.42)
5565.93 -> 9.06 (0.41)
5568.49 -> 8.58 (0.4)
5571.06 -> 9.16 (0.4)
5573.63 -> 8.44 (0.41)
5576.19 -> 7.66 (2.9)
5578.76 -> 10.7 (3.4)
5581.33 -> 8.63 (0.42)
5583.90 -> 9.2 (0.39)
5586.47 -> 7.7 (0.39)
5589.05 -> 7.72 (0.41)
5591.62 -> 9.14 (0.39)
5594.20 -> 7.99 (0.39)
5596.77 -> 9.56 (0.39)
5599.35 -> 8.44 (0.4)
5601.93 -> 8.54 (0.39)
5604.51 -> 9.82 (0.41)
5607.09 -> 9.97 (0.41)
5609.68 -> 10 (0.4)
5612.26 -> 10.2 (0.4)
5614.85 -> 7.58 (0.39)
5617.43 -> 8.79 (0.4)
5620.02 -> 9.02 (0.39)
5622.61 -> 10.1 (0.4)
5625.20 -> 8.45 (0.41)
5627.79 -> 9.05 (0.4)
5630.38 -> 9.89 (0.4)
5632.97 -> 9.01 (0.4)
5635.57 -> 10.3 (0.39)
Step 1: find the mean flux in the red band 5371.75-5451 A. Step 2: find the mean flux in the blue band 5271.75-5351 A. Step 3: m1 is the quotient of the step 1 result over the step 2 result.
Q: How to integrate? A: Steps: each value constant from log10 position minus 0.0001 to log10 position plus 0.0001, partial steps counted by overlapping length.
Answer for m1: 1.03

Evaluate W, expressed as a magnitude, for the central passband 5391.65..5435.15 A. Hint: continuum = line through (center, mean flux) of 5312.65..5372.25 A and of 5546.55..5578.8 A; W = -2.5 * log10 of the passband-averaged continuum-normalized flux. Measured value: 0.02 mag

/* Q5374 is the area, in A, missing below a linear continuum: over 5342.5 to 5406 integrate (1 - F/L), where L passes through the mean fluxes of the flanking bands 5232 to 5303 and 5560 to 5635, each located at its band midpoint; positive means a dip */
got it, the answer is -1.6 A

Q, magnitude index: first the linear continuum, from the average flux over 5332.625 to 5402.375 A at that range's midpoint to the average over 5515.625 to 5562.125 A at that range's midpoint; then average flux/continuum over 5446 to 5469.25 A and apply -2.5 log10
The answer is 0.05 mag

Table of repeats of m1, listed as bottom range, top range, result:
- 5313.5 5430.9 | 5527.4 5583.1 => 1.08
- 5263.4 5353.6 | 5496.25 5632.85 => 1.11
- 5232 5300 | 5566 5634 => 1.11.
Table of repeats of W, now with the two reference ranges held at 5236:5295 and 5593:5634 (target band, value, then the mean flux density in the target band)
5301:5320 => -0.11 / 9.12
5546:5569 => -0.05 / 9.45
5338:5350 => 0.05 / 7.95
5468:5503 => -0.02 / 8.96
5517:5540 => -0.03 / 9.12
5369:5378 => 0.07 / 7.9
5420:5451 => 0.00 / 8.62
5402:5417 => 0.02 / 8.36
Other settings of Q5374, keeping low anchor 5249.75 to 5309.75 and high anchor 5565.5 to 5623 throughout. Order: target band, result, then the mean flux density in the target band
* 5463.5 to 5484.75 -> -0.5 A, 8.77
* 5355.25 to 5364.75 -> -1.1 A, 9.21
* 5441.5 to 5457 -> 0.2 A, 8.4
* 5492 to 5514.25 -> -0.5 A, 8.87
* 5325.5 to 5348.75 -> 0.8 A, 7.88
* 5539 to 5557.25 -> -1.1 A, 9.32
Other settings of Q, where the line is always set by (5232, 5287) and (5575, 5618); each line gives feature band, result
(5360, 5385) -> -0.047 mag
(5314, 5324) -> -0.095 mag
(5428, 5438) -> 0.036 mag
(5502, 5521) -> -0.017 mag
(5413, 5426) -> -0.096 mag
